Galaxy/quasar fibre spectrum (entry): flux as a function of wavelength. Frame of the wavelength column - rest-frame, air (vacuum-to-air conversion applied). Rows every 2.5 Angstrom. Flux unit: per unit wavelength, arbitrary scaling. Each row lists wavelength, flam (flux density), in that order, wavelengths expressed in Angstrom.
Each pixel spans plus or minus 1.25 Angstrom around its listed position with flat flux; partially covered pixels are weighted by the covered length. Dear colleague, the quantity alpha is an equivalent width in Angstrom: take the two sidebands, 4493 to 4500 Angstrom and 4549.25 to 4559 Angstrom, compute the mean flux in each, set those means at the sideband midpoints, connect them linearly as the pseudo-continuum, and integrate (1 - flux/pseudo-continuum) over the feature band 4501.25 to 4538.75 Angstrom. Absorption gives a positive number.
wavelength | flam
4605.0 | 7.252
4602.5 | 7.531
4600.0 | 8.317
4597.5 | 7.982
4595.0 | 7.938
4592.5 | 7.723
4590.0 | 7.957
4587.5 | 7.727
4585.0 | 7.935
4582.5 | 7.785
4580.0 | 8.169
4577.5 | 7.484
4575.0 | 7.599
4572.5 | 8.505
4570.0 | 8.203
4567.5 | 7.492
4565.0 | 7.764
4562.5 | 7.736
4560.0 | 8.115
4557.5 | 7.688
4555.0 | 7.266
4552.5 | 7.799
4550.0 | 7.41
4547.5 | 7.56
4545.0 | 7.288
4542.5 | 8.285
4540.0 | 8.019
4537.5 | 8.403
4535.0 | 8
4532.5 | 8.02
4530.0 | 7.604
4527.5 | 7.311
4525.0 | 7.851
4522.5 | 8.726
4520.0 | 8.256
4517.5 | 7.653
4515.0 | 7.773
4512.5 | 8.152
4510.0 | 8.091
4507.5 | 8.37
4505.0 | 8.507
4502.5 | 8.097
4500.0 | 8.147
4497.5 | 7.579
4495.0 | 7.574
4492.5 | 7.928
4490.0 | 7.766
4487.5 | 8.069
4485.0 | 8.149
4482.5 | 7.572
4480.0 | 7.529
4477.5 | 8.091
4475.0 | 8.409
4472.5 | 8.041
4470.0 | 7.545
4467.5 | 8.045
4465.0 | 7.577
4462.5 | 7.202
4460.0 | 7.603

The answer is -2.0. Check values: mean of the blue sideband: 7.72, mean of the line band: 8.05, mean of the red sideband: 7.56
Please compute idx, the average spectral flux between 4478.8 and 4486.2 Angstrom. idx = 7.75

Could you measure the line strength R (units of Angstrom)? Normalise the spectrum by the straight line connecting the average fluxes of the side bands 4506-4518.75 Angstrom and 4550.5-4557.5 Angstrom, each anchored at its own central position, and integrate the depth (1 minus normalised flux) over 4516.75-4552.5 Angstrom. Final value -0.55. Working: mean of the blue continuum 8.02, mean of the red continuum 7.55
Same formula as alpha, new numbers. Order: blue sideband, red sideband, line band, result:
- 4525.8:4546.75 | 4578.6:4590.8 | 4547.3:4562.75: 0.44 Angstrom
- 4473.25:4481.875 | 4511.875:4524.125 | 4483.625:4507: 0.13 Angstrom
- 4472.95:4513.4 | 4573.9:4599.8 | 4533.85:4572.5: 0.40 Angstrom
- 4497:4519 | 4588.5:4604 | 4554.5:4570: 0.43 Angstrom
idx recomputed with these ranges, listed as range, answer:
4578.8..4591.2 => 7.91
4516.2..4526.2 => 8.12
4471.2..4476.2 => 8.22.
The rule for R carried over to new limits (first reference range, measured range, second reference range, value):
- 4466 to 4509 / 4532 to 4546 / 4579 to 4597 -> -0.2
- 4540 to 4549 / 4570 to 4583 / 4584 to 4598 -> -0.2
